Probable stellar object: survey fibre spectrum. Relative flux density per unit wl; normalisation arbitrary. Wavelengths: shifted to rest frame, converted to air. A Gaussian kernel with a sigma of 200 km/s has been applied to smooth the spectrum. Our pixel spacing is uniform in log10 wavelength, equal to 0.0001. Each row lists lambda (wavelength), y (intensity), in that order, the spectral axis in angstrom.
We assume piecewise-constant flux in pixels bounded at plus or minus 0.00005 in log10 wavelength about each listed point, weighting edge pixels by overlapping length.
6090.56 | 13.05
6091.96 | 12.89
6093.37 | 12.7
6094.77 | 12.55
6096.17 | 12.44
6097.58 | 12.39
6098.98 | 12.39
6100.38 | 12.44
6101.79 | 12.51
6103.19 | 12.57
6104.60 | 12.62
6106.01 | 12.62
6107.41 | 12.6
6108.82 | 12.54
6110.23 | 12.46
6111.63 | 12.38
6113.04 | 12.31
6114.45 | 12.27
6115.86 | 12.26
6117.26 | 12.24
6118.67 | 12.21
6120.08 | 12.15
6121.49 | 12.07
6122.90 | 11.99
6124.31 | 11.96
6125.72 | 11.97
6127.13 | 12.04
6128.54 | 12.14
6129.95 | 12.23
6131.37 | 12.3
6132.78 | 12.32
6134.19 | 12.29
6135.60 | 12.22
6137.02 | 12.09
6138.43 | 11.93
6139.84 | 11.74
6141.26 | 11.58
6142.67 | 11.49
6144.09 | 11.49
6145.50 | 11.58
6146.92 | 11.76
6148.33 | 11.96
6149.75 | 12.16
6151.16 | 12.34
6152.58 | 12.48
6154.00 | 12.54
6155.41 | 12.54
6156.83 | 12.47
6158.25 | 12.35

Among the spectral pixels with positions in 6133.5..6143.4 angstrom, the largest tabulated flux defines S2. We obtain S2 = 12.29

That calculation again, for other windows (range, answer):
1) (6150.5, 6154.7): 12.54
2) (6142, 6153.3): 12.48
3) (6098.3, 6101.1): 12.44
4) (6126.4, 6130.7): 12.23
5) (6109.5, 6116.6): 12.46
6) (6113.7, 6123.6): 12.27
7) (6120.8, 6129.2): 12.14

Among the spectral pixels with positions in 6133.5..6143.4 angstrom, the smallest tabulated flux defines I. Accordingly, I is 11.49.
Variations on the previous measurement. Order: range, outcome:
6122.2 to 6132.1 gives 11.96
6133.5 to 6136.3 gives 12.22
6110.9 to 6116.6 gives 12.26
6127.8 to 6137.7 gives 12.09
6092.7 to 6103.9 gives 12.39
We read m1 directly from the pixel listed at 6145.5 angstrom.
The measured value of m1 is 11.58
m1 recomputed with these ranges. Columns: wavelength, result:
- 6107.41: 12.6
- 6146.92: 11.76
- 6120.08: 12.15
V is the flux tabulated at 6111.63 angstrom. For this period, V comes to 12.38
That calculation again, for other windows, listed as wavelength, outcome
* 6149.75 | 12.16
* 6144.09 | 11.49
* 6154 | 12.54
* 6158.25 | 12.35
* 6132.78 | 12.32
